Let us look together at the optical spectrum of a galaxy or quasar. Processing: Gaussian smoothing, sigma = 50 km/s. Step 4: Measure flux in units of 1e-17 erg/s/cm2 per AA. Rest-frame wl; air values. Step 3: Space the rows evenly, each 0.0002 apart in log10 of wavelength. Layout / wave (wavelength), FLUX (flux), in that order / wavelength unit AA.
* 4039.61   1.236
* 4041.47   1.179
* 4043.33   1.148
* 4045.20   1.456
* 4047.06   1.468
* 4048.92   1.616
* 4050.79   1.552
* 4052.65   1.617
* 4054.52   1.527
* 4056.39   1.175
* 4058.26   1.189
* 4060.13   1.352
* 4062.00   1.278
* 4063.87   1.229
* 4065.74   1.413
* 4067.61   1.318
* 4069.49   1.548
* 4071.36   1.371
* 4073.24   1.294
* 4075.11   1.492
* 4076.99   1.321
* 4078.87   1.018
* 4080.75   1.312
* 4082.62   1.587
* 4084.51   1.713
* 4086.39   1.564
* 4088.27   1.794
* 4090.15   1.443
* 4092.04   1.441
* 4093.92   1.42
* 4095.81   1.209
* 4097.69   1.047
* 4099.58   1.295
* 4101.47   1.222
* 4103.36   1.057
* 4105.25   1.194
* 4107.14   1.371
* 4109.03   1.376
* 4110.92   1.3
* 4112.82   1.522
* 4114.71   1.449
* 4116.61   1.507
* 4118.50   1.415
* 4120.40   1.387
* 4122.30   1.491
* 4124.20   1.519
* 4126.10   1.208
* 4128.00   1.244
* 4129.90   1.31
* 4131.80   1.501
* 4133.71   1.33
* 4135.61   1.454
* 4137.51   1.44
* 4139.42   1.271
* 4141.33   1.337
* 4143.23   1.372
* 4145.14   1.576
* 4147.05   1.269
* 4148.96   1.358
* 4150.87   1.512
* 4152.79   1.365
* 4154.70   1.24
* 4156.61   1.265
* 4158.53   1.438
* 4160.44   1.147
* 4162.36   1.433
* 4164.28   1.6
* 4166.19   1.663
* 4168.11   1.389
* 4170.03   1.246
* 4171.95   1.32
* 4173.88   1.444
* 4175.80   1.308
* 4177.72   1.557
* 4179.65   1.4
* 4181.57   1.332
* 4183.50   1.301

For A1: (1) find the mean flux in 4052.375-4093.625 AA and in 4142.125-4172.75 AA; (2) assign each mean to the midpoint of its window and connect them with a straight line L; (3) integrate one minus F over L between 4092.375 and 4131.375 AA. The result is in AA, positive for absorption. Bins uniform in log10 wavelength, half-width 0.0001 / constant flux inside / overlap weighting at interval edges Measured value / 1.8 AA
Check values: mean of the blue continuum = 1.41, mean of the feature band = 1.33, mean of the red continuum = 1.39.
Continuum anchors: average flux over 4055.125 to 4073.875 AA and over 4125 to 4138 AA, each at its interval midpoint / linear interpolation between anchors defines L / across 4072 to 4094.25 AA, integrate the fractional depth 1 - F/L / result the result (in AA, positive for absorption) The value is -2.0 AA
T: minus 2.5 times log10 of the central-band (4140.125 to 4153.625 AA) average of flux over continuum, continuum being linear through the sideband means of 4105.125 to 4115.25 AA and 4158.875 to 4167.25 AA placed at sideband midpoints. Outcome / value 0.03 mag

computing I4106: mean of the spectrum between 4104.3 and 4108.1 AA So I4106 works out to 1.28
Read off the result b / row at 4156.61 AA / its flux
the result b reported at 1.265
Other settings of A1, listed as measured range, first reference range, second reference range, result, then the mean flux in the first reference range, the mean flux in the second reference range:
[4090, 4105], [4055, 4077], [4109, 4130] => 1.3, 1.34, 1.4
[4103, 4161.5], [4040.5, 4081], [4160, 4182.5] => 1.1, 1.36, 1.41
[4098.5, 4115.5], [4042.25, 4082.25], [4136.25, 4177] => 0.9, 1.37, 1.38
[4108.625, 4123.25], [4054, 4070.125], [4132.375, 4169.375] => -0.7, 1.33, 1.39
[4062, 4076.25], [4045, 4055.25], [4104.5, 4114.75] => 1.1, 1.55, 1.37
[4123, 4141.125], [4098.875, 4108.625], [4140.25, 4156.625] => -0.6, 1.23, 1.37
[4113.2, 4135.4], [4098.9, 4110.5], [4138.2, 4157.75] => -1.7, 1.25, 1.36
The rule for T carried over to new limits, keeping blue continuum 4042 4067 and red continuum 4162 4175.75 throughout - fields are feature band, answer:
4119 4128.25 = 0.03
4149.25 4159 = 0.05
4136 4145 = 0.03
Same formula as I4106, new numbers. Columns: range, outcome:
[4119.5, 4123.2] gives 1.44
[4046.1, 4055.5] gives 1.55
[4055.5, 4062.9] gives 1.25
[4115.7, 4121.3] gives 1.44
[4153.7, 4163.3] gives 1.31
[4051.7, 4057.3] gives 1.44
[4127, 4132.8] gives 1.35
